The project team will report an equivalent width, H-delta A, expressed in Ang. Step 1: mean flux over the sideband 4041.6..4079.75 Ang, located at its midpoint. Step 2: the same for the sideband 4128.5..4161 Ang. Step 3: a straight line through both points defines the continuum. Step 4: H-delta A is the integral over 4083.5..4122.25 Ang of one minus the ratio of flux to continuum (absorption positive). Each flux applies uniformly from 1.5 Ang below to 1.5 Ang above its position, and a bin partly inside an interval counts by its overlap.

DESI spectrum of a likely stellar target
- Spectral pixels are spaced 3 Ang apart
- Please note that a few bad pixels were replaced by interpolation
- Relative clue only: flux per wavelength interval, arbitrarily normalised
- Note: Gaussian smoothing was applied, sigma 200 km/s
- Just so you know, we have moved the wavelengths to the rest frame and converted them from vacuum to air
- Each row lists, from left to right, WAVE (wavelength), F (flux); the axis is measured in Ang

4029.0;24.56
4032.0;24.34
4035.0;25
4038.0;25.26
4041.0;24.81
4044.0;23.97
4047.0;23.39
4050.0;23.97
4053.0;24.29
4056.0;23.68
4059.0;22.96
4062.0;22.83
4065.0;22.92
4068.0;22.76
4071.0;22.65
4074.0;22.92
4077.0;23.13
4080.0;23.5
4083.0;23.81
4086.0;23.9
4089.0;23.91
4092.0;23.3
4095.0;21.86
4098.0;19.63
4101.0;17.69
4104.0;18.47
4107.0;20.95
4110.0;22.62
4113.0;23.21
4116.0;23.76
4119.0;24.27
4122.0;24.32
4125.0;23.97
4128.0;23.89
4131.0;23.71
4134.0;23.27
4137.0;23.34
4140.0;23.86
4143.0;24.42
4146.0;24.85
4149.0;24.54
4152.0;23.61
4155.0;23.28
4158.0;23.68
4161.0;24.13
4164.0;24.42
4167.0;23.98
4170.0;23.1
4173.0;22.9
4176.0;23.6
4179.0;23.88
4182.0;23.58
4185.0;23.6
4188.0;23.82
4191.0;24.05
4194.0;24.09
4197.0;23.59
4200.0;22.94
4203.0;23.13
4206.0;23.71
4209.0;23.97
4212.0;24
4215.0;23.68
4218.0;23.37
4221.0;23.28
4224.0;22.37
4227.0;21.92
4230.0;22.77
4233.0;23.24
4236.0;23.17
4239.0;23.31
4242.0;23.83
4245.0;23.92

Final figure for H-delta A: 2.4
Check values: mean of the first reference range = 23.3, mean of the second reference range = 23.9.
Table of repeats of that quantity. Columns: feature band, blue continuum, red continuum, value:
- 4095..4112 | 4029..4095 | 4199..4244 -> 2.5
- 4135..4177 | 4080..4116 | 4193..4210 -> -1.9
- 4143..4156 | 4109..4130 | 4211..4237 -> -0.3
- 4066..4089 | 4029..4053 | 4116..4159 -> 0.9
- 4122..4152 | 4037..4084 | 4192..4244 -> -0.7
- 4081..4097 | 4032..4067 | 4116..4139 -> 0.4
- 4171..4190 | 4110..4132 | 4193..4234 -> -0.1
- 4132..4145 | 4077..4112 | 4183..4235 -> -0.8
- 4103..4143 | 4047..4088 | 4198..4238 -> 0.2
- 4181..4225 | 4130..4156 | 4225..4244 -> -0.4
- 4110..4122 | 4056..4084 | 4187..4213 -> -0.2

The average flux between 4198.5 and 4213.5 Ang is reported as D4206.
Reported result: 23.6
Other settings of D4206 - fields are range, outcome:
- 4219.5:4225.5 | 22.8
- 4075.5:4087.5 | 23.6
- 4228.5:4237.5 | 23.1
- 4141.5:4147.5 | 24.6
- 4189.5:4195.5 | 24.1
